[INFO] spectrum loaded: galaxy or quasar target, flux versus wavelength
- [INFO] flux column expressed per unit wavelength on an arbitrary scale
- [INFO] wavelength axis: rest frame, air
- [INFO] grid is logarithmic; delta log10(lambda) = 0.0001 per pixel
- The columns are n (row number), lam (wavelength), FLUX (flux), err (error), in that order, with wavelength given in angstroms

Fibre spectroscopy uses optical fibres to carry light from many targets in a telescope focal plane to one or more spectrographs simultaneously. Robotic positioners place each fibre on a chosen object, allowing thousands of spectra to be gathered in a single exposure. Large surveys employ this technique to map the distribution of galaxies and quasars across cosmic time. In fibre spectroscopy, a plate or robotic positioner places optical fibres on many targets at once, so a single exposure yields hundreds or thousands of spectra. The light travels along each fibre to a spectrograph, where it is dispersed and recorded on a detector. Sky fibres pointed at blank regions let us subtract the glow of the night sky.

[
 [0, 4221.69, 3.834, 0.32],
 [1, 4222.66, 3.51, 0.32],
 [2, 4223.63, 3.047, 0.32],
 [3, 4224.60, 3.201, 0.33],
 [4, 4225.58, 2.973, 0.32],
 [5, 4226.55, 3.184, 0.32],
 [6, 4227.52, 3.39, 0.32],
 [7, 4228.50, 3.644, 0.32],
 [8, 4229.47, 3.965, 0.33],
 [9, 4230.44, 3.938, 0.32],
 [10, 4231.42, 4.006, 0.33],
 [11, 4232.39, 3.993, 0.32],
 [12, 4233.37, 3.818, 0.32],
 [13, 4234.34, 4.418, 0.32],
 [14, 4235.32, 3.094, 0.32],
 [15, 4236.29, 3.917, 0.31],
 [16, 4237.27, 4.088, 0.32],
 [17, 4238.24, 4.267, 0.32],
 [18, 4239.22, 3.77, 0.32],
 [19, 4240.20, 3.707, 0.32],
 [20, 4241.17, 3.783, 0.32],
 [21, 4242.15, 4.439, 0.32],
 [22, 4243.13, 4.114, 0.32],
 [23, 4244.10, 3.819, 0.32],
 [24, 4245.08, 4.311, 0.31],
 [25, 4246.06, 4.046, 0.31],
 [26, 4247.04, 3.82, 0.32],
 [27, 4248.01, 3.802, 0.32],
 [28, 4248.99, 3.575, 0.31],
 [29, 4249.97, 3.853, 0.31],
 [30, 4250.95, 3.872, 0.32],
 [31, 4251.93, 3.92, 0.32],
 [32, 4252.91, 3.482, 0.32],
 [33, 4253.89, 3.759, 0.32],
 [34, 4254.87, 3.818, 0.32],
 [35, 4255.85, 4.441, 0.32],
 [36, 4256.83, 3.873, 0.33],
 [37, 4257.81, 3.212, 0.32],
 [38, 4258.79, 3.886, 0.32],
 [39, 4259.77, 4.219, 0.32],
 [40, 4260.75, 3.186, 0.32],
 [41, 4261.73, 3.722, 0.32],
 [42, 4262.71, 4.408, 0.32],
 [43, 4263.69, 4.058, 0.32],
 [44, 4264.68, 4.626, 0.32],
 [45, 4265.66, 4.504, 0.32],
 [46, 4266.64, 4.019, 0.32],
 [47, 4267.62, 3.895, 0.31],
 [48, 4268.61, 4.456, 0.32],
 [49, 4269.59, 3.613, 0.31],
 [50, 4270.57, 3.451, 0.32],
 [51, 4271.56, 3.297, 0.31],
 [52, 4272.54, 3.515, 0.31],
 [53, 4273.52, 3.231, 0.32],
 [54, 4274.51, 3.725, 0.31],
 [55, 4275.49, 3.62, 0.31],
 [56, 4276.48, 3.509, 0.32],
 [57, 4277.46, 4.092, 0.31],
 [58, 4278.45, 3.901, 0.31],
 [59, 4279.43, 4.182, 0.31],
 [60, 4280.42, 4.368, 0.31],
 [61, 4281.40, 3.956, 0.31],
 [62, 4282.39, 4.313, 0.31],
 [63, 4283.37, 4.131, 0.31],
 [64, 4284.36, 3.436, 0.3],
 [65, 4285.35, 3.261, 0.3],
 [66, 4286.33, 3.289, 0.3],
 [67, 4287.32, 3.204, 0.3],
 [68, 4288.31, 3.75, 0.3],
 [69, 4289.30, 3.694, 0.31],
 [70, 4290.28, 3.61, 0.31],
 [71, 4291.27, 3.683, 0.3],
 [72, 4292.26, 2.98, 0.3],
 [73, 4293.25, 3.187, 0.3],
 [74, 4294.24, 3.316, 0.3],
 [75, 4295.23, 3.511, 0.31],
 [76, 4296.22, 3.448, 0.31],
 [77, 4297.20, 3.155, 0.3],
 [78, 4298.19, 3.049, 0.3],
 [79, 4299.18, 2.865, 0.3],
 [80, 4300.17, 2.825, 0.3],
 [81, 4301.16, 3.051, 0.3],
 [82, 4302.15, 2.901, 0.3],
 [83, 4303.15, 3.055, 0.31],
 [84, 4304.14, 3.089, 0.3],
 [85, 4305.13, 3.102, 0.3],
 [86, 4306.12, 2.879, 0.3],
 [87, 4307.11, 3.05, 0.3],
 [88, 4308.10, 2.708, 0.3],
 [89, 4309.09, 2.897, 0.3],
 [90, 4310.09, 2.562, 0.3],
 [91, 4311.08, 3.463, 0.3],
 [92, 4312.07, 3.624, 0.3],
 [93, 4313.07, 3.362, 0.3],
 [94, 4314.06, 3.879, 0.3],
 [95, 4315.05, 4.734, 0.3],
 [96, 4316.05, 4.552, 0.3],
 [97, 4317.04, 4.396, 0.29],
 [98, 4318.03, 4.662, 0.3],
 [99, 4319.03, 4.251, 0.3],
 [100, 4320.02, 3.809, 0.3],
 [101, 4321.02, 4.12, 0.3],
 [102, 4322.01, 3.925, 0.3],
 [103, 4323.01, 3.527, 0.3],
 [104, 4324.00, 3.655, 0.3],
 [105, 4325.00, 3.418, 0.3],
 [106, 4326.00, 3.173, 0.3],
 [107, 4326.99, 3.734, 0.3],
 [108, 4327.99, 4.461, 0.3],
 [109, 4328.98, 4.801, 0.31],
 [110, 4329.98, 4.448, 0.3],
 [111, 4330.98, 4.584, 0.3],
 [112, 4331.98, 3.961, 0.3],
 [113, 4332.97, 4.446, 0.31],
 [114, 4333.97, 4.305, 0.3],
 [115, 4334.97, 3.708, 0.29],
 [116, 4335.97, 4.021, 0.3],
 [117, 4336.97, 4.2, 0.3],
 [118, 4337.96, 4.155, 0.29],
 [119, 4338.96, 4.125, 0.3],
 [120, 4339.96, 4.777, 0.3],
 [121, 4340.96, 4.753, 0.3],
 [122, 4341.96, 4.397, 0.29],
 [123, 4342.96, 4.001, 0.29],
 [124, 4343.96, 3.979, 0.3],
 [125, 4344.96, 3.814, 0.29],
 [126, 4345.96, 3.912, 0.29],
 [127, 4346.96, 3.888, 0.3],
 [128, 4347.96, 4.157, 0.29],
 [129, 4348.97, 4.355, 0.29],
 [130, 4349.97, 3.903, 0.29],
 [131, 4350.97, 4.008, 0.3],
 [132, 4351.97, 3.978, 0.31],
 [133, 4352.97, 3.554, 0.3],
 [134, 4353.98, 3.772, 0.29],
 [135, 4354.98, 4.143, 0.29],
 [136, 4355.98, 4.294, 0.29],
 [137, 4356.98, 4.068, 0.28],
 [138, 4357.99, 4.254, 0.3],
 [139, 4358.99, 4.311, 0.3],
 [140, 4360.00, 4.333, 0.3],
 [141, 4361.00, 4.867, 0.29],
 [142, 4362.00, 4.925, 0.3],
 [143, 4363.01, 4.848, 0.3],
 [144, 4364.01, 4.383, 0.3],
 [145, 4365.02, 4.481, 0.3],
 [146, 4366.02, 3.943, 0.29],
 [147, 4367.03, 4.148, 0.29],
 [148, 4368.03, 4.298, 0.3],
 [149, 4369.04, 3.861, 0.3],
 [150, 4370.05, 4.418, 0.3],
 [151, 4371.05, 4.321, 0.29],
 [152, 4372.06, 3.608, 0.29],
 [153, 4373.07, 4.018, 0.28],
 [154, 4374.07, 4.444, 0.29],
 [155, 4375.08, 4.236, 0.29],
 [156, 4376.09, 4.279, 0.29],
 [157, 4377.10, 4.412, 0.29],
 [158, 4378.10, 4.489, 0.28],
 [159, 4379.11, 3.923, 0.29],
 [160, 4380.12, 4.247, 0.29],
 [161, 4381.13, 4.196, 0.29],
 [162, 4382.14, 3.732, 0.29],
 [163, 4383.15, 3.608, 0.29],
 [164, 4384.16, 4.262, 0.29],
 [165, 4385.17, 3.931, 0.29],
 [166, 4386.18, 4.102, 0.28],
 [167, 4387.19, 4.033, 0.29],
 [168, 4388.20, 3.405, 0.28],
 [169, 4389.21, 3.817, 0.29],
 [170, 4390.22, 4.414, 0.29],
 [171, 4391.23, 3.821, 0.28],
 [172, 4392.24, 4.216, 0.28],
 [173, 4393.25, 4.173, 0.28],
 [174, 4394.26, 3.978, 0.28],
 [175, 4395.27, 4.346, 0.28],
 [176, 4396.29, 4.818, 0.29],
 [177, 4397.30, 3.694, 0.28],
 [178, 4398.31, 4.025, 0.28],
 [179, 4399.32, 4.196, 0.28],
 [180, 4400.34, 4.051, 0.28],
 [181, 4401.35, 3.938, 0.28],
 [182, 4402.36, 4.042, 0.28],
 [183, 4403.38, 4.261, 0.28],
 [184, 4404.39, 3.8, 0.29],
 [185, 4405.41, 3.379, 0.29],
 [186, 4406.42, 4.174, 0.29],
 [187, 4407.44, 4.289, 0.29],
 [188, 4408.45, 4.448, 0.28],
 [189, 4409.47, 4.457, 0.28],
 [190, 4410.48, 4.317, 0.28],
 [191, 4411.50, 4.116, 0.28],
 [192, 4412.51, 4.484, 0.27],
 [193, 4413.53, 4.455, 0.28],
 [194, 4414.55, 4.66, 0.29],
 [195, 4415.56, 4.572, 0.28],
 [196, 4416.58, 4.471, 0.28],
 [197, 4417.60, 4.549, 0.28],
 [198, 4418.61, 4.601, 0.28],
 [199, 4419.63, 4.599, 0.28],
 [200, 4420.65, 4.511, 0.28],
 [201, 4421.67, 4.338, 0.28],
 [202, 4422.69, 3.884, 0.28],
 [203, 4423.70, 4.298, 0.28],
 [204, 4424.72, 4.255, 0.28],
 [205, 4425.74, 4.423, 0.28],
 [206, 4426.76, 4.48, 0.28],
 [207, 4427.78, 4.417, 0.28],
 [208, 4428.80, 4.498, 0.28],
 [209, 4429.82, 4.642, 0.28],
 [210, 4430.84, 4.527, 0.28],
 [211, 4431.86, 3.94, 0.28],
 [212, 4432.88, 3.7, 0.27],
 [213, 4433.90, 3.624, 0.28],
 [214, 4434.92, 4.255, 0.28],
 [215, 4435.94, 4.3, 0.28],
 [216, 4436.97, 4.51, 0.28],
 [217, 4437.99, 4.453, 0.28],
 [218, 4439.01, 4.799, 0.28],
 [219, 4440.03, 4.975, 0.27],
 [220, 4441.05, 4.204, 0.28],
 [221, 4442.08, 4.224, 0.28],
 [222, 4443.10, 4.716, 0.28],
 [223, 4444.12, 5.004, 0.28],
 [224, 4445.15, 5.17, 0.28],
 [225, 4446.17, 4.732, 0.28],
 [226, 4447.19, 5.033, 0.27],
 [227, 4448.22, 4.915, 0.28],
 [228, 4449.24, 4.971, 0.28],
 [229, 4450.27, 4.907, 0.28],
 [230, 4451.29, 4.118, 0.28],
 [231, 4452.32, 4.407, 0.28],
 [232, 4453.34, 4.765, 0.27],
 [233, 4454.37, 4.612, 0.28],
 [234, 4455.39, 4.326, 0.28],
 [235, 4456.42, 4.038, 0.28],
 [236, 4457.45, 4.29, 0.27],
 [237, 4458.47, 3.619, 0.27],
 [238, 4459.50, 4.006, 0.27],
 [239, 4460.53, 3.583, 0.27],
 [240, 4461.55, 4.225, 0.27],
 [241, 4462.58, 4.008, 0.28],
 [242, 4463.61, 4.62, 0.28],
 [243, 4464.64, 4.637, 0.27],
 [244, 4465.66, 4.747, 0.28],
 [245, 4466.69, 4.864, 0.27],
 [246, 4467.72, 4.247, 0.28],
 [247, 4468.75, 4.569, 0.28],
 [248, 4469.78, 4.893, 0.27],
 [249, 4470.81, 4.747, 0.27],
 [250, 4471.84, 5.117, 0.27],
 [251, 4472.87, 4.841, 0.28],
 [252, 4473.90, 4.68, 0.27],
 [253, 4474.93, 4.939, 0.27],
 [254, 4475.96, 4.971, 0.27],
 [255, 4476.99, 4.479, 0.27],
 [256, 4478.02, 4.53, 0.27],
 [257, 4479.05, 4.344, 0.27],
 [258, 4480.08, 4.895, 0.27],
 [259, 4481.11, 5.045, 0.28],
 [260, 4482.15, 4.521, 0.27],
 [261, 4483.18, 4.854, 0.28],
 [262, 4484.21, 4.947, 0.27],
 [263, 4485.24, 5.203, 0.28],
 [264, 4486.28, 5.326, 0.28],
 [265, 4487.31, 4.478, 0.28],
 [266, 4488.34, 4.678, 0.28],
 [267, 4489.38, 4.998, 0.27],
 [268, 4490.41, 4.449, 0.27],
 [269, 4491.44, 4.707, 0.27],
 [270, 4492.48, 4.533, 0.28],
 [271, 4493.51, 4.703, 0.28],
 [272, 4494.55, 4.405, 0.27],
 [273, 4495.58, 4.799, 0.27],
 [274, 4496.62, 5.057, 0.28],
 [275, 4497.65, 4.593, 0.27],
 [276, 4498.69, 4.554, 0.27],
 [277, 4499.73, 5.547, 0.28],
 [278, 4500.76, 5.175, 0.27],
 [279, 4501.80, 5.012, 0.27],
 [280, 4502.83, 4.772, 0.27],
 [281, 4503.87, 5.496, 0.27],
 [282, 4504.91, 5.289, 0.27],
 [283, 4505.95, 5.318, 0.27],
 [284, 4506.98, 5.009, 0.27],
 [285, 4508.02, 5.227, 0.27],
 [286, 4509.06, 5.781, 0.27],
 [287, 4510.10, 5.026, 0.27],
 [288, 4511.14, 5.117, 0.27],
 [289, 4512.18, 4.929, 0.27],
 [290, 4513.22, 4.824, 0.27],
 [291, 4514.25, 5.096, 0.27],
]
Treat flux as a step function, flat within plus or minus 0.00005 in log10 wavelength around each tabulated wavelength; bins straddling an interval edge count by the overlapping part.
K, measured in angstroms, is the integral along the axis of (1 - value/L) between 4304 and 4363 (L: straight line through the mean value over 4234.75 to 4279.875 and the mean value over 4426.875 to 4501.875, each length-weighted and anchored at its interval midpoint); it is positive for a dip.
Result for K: 2.3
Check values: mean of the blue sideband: 3.87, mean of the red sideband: 4.6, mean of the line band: 3.98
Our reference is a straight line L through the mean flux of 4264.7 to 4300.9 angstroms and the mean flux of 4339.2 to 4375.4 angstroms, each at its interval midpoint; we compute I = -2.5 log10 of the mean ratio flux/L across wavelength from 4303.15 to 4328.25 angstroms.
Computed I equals 0.076 mag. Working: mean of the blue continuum 3.62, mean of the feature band 3.62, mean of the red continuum 4.21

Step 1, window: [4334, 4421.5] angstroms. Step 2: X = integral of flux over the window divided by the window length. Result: 4.19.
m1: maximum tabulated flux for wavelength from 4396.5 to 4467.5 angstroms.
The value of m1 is 5.17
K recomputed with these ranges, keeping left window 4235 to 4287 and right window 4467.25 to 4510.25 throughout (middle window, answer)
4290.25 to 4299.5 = 1.7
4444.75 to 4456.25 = 0.0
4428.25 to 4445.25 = 0.8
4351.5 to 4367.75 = 0.1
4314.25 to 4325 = 0.0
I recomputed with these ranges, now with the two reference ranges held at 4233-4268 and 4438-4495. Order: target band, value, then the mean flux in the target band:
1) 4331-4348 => 0.01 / 4.17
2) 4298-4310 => 0.36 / 2.94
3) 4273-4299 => 0.13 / 3.59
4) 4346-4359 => 0.06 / 4.04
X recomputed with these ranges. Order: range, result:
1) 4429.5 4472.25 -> 4.47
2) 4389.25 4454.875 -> 4.37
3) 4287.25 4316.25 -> 3.29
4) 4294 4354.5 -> 3.78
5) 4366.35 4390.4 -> 4.09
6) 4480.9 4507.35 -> 4.9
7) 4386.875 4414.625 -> 4.13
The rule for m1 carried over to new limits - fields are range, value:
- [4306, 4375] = 4.925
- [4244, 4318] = 4.734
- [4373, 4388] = 4.489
